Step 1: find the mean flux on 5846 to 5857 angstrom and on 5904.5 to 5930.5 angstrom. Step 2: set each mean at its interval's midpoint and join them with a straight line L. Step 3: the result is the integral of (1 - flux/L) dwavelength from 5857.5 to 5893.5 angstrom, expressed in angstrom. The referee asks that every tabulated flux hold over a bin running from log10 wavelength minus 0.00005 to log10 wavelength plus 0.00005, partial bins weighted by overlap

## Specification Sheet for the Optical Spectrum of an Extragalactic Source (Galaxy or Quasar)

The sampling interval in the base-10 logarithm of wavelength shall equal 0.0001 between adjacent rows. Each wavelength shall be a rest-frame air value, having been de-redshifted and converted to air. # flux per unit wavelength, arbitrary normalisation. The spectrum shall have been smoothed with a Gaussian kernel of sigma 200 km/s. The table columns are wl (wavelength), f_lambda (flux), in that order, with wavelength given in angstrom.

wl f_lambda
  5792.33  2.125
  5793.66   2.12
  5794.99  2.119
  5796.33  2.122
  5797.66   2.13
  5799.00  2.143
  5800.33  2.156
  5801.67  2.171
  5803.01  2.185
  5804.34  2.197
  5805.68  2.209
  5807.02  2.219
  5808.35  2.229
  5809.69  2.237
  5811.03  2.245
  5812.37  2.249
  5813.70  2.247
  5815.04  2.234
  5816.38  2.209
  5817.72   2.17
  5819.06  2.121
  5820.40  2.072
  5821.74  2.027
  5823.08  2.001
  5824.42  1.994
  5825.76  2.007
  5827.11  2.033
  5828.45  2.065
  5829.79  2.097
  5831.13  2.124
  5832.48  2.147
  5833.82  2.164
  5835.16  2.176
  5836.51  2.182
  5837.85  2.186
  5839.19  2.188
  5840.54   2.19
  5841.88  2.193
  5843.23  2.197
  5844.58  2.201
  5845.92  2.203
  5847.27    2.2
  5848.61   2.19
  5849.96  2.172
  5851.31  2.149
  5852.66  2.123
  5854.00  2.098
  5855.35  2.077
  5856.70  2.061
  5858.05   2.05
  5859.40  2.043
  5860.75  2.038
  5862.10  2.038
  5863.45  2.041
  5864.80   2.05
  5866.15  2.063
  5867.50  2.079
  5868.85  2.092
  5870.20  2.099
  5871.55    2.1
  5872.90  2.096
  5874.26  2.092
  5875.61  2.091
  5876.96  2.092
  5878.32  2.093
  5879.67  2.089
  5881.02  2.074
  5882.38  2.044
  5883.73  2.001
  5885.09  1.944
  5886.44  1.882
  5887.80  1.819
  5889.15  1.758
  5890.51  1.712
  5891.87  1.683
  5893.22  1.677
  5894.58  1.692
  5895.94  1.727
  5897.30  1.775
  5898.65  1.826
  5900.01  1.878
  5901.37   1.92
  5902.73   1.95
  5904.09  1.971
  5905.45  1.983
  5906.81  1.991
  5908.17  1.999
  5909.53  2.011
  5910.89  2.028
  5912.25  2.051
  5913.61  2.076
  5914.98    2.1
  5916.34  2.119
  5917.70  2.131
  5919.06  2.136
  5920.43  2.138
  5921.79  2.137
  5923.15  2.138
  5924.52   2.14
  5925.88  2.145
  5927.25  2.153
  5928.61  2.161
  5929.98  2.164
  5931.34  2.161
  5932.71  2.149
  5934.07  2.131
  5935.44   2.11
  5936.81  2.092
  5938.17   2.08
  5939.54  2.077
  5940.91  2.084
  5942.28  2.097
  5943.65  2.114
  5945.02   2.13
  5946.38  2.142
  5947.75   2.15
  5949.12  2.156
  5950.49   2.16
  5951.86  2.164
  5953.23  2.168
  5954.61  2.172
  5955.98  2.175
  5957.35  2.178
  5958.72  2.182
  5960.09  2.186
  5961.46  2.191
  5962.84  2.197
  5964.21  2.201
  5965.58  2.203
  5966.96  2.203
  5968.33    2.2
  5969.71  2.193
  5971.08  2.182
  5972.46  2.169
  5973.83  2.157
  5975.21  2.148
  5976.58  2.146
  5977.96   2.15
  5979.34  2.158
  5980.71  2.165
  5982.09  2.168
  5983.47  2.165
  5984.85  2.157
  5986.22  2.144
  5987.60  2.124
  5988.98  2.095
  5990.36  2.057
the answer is 2.1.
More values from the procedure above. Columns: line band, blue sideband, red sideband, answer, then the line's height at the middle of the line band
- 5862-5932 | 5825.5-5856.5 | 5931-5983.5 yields 4.7 angstrom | 2.15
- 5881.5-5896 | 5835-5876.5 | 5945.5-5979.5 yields 2.1 angstrom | 2.14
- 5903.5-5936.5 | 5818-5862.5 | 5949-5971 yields 1.0 angstrom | 2.16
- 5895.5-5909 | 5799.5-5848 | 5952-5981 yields 1.6 angstrom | 2.17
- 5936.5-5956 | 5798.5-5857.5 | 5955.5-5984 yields 0.4 angstrom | 2.17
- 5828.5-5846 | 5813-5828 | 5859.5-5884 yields -0.6 angstrom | 2.09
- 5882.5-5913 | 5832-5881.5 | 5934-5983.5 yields 3.6 angstrom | 2.13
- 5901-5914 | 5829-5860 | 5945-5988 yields 1.0 angstrom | 2.16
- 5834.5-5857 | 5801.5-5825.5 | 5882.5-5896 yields -1.7 angstrom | 2.01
